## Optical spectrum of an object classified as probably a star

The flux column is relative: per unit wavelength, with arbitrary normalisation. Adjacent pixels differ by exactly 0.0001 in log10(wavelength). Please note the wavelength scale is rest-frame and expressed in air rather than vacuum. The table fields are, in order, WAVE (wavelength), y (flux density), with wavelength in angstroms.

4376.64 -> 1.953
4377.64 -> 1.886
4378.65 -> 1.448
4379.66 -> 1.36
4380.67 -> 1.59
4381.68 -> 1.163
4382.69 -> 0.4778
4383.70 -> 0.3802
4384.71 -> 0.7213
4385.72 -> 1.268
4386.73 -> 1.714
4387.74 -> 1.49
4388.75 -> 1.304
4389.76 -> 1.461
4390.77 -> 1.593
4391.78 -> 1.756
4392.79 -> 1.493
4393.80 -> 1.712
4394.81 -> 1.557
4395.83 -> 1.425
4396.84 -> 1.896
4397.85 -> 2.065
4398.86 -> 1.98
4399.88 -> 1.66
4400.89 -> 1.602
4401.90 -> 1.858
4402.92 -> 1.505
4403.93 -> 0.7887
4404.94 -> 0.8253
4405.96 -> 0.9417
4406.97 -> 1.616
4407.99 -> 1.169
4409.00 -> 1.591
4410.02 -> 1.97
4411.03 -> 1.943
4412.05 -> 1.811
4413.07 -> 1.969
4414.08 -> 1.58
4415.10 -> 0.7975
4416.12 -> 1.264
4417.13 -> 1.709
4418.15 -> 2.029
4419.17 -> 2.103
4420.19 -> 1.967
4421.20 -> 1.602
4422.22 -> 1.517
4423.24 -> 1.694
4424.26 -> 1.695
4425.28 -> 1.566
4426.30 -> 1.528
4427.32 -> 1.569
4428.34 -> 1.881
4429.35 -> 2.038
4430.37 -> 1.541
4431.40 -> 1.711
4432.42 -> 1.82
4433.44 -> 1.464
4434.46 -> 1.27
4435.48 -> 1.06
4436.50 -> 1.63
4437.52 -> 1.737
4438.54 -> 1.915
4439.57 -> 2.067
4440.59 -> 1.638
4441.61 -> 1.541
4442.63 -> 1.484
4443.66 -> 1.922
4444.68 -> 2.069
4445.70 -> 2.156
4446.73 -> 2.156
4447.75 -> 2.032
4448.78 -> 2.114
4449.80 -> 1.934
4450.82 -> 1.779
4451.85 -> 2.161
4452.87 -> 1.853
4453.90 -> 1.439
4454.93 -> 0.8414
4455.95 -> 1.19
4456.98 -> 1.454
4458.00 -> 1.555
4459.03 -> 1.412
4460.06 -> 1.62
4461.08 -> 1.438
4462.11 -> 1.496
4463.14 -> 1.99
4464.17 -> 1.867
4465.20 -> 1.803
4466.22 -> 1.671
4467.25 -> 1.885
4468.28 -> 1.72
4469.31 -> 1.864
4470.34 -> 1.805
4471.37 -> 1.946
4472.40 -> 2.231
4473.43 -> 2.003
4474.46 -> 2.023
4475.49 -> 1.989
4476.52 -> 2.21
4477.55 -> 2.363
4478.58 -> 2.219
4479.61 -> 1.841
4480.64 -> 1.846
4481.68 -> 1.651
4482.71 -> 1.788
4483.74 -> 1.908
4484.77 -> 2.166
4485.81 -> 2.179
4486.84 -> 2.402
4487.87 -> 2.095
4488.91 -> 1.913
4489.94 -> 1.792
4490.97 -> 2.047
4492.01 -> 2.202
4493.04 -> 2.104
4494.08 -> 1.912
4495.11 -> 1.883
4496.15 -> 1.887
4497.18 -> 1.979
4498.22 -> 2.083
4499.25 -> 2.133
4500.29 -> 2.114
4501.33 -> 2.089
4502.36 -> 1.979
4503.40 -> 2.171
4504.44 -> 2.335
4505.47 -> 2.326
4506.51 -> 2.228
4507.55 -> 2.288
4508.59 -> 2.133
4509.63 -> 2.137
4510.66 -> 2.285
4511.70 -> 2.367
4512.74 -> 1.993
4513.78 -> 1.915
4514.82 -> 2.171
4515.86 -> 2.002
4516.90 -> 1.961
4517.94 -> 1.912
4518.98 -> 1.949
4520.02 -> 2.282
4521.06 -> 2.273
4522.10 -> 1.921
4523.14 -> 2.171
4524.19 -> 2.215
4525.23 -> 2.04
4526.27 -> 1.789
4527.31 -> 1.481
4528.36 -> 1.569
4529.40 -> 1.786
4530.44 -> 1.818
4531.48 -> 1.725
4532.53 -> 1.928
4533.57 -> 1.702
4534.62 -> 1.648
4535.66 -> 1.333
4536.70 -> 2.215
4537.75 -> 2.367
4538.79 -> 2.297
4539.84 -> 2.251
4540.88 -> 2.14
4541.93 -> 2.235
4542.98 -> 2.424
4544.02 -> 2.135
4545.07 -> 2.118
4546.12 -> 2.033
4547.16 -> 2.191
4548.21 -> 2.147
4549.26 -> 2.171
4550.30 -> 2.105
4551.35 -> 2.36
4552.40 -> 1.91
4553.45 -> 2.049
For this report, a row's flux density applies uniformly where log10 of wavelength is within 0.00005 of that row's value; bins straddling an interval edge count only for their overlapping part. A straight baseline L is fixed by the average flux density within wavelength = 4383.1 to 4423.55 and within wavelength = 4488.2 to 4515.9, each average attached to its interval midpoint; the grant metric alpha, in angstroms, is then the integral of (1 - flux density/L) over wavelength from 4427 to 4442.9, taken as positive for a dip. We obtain 0.5 angstroms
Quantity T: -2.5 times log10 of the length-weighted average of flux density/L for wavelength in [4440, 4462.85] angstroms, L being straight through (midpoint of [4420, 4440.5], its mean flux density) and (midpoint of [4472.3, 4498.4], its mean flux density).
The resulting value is 0.06 mag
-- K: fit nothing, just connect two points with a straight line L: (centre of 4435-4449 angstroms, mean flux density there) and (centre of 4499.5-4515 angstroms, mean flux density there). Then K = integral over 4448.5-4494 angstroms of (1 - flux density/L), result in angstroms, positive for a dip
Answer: 2.7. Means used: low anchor 1.82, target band 1.86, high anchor 2.17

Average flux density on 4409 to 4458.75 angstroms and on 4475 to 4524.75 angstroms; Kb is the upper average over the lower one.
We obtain 1.22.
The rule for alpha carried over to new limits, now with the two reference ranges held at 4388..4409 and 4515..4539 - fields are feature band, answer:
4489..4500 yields -1.1 angstroms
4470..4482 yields -1.7 angstroms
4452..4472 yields 1.0 angstroms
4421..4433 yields -0.6 angstroms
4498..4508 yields -1.8 angstroms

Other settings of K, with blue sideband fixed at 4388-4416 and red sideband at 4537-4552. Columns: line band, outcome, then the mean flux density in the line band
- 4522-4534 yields 1.6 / 1.84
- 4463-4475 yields -0.3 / 1.9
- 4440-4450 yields -0.9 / 1.91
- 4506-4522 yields -0.4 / 2.12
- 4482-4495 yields -0.6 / 2.03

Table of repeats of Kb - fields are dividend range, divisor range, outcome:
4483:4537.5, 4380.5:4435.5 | 1.32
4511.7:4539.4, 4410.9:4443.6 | 1.17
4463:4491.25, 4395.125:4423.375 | 1.23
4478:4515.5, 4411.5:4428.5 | 1.25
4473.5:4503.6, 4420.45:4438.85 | 1.25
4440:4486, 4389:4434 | 1.13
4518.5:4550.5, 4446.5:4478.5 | 1.12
